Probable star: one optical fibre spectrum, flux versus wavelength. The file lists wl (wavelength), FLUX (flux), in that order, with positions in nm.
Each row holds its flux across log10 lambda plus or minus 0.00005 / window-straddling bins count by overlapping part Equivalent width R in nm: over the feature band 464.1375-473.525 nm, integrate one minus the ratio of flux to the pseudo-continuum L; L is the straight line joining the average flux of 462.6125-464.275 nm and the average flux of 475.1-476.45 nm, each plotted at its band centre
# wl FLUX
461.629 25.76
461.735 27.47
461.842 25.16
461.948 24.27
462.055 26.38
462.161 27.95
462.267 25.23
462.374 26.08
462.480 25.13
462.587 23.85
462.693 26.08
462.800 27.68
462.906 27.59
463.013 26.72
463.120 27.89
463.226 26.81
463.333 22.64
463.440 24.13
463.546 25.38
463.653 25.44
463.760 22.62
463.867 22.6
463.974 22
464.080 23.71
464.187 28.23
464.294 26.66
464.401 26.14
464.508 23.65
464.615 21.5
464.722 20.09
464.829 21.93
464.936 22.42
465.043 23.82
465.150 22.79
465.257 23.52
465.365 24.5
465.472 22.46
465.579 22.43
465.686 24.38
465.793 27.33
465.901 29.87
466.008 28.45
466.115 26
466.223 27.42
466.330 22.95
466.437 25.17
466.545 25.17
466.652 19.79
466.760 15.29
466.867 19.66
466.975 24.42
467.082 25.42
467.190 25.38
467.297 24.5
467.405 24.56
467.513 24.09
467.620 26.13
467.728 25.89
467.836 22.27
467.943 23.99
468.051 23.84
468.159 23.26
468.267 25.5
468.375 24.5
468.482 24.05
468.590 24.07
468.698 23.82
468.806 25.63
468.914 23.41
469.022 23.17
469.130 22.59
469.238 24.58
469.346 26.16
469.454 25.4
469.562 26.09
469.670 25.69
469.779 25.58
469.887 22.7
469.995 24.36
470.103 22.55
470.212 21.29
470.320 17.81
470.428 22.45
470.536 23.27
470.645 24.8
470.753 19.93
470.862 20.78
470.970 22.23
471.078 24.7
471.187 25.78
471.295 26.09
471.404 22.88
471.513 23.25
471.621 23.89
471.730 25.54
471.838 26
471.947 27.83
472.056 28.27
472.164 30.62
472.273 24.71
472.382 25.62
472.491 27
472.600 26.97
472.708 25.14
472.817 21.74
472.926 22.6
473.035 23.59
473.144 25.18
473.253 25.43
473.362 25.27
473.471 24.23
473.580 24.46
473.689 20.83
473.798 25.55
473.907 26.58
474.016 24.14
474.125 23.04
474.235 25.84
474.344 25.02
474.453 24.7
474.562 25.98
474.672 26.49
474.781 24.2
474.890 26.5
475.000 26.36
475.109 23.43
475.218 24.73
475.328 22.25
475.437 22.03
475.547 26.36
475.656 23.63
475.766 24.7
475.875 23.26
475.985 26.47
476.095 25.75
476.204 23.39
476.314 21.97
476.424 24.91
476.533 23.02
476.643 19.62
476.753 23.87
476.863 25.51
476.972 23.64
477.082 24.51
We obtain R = 0.19 nm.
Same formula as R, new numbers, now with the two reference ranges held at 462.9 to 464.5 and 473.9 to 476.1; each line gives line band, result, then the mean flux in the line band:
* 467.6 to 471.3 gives 0.17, 23.8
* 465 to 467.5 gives 0.09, 24.1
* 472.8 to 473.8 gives 0.04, 23.9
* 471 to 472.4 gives -0.05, 25.7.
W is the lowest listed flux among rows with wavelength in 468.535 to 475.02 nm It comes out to 17.81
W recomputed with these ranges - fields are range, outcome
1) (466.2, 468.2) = 15.29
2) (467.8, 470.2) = 22.27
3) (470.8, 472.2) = 20.78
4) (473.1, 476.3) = 20.83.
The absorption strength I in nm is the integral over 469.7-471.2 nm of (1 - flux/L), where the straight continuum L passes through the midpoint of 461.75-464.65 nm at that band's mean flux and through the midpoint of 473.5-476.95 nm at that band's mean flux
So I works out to 0.12 nm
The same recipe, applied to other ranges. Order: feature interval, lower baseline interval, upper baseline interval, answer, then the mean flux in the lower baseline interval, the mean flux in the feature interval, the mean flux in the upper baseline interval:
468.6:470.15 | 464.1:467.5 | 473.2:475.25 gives 0.00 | 24.1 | 24.4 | 24.9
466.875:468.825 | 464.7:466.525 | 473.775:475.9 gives 0.02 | 24.5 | 24.4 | 24.8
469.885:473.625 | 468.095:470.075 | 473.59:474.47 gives 0.03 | 24.4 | 24.3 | 24.5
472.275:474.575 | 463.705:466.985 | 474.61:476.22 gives -0.02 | 23.8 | 24.7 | 24.7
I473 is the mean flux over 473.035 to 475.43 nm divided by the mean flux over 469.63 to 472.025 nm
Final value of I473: 1.04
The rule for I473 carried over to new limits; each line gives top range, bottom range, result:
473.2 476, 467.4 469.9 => 1.01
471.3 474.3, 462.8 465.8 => 1.03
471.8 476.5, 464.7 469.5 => 1.04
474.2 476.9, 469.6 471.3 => 1.06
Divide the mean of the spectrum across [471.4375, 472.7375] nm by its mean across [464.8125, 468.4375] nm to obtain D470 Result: 1.09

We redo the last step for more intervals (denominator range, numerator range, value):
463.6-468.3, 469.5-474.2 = 1.01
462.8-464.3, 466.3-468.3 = 0.93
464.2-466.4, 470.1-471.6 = 0.93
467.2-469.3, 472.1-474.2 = 1.03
